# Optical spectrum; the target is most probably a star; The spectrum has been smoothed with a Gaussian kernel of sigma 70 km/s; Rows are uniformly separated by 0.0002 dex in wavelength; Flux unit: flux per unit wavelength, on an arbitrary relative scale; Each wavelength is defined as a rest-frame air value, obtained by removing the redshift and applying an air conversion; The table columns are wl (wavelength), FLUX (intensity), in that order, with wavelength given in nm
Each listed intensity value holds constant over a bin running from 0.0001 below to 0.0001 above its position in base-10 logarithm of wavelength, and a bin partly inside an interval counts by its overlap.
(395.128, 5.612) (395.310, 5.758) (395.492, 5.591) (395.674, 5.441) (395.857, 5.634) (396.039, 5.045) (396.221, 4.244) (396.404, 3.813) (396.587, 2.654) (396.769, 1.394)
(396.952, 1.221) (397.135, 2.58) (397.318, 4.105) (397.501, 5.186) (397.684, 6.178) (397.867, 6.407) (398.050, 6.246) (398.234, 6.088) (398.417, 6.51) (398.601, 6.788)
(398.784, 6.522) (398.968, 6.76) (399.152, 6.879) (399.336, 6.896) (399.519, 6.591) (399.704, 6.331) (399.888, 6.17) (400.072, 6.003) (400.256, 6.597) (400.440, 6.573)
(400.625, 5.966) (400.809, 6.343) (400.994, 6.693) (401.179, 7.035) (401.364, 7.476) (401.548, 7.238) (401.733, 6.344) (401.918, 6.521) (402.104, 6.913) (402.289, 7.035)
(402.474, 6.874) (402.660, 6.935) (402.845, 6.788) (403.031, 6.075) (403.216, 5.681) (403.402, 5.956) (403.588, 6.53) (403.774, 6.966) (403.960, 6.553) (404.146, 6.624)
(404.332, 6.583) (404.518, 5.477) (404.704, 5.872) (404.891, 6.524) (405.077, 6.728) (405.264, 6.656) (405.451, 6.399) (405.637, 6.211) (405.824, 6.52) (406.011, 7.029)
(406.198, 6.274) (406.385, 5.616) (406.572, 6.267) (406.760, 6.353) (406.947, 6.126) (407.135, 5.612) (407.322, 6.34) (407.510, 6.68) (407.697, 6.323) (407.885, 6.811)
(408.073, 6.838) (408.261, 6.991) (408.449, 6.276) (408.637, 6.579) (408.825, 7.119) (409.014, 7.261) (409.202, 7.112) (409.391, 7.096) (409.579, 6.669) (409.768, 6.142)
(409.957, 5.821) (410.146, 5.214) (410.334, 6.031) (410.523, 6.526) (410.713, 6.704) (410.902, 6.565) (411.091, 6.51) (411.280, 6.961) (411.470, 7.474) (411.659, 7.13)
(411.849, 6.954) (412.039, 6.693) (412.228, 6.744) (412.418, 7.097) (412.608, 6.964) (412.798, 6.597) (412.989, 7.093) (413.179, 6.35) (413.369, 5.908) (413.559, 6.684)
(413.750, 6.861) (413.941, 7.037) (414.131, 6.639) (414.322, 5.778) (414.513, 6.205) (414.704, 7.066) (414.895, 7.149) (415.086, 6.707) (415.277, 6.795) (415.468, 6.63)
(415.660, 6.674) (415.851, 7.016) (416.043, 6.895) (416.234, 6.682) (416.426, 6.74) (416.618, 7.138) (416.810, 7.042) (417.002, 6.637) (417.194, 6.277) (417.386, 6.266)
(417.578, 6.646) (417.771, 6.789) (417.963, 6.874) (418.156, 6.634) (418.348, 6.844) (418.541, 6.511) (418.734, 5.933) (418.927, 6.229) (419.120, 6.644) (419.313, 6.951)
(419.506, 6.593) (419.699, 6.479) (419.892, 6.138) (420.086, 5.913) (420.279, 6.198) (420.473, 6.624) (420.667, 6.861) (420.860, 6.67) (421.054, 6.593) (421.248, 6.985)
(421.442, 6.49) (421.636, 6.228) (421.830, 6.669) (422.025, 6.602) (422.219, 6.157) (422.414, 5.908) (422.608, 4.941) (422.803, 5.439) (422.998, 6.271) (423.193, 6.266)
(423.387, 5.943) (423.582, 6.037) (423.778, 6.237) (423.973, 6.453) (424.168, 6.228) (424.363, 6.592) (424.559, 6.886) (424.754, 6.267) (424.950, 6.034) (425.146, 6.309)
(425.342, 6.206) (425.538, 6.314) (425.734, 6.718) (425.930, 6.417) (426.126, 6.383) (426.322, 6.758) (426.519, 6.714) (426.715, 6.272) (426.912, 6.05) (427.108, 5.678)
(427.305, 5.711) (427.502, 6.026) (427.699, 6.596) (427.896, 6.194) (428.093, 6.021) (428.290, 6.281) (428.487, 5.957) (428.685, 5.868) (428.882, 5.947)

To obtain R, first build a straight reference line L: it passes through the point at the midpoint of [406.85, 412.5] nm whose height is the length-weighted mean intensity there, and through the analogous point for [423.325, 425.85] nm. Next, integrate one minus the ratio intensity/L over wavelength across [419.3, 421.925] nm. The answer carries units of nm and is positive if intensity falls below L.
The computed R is -0.04 nm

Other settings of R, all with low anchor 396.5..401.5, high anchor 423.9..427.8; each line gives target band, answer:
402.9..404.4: -0.139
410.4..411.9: -0.208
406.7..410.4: -0.330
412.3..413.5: -0.125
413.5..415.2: -0.170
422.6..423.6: 0.062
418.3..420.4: -0.071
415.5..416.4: -0.101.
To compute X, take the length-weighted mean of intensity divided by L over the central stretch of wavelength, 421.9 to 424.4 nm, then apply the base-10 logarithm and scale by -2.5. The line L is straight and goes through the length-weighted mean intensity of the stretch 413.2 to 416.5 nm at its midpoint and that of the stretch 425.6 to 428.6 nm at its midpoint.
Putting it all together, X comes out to 0.05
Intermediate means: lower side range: 6.67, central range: 6.08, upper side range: 6.25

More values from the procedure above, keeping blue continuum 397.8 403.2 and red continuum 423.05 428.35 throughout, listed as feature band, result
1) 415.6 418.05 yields -0.06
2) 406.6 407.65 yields 0.05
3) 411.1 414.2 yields -0.06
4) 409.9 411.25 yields 0.04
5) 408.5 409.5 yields -0.08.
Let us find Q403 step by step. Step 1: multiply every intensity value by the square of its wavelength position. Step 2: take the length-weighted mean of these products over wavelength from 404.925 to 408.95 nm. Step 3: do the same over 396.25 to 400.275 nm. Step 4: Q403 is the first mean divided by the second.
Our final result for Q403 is 1.3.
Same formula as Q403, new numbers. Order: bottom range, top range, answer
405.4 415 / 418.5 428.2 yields 1.02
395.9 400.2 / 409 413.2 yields 1.35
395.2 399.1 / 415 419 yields 1.47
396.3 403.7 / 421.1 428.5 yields 1.19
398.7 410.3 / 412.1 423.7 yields 1.07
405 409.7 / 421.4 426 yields 1.03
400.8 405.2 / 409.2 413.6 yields 1.05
